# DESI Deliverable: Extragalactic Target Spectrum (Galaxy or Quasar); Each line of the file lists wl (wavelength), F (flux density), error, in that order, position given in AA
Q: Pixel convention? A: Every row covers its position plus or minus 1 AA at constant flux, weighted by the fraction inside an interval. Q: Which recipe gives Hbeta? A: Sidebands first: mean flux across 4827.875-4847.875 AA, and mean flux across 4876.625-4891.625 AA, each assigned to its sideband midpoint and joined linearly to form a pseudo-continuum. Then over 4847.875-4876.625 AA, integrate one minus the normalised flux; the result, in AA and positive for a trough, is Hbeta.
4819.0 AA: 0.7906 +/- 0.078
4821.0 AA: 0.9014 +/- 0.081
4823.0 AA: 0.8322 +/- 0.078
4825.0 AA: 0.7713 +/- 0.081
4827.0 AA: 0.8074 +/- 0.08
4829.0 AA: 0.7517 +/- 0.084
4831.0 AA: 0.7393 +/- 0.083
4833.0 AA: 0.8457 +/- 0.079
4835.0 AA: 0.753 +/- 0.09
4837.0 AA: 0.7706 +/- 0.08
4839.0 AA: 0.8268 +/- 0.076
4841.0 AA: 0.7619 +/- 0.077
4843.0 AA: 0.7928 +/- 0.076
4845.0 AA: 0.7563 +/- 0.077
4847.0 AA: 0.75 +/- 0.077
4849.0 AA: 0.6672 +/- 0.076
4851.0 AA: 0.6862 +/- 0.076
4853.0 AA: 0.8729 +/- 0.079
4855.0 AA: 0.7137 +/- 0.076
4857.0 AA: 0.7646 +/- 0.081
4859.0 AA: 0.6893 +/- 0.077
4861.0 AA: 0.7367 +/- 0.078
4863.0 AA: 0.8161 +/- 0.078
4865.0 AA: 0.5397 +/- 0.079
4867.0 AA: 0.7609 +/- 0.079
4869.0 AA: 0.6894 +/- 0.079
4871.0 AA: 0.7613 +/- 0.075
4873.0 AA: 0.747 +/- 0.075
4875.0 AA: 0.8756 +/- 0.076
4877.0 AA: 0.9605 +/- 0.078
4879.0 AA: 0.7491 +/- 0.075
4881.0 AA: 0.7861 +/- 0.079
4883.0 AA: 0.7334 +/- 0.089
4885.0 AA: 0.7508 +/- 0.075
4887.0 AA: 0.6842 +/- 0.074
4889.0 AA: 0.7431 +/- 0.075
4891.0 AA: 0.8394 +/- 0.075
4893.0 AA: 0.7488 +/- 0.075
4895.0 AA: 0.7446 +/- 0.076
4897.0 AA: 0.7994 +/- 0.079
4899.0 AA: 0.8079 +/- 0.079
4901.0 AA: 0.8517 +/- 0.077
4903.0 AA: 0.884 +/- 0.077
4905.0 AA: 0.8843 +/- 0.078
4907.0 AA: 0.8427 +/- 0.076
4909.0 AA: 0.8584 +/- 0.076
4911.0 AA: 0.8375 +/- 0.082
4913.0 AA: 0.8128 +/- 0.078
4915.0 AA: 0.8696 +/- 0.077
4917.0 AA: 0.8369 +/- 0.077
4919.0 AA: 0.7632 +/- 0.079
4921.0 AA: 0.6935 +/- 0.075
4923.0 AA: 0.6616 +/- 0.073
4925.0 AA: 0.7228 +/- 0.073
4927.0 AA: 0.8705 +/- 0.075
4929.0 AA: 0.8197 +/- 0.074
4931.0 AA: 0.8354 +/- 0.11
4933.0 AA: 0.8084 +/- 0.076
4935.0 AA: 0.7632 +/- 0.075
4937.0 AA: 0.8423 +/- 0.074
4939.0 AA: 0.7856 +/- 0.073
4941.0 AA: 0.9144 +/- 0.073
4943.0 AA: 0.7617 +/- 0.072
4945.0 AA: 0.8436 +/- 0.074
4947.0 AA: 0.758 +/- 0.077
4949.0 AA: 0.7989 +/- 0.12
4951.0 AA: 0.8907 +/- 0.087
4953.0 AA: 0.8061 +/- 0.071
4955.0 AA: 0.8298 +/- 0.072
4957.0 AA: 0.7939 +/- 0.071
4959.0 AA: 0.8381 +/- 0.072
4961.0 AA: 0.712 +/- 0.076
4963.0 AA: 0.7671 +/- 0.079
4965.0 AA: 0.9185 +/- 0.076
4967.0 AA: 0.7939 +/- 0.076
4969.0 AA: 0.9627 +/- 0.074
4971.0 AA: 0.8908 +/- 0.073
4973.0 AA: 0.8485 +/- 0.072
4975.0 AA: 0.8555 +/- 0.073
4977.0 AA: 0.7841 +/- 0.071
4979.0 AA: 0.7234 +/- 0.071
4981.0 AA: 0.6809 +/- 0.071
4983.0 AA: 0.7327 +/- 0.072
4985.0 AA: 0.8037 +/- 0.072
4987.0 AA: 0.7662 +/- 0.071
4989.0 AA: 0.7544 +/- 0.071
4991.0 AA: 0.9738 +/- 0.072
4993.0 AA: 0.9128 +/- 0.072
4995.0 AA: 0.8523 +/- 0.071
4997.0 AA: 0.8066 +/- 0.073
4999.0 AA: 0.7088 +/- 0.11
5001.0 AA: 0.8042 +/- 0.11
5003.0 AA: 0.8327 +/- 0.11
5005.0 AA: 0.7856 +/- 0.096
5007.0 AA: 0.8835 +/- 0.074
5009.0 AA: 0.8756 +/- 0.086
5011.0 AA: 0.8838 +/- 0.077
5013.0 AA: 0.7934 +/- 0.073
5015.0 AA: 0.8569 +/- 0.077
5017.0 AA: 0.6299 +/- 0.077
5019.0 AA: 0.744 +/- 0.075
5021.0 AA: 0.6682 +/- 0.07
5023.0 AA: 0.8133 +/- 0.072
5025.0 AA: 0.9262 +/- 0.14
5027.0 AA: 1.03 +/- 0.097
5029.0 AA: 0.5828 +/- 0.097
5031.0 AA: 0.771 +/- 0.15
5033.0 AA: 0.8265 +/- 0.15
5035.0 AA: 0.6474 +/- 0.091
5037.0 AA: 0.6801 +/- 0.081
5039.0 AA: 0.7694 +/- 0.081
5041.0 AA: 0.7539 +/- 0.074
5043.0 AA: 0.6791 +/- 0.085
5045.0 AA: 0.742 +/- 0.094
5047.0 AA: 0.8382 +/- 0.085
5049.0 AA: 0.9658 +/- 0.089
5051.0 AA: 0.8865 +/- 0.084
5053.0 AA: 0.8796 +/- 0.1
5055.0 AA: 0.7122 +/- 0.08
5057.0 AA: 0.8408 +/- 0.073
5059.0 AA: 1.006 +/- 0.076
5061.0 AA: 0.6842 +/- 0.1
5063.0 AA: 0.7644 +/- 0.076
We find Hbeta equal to 1.2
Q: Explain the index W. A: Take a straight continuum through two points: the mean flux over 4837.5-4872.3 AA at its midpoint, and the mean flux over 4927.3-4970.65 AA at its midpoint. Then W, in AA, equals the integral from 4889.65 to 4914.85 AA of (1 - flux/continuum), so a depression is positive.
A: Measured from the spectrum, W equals -1.4 AA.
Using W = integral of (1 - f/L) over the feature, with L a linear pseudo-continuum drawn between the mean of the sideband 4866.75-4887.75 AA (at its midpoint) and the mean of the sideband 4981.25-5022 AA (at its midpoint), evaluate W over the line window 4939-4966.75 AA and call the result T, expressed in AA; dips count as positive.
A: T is -0.9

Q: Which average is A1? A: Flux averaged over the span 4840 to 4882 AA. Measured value 0.756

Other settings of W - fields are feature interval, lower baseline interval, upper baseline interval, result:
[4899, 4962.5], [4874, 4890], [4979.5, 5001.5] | -1.7 AA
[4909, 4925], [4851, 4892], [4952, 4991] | 0.0 AA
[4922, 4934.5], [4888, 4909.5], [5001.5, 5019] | 0.5 AA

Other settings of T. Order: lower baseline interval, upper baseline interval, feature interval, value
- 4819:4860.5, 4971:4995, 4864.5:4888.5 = 0.8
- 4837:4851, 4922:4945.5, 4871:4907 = -1.0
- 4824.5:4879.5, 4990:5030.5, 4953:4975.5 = -0.9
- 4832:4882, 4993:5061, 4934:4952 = -0.8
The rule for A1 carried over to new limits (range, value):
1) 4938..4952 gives 0.822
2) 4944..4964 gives 0.804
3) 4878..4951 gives 0.799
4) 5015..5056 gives 0.779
